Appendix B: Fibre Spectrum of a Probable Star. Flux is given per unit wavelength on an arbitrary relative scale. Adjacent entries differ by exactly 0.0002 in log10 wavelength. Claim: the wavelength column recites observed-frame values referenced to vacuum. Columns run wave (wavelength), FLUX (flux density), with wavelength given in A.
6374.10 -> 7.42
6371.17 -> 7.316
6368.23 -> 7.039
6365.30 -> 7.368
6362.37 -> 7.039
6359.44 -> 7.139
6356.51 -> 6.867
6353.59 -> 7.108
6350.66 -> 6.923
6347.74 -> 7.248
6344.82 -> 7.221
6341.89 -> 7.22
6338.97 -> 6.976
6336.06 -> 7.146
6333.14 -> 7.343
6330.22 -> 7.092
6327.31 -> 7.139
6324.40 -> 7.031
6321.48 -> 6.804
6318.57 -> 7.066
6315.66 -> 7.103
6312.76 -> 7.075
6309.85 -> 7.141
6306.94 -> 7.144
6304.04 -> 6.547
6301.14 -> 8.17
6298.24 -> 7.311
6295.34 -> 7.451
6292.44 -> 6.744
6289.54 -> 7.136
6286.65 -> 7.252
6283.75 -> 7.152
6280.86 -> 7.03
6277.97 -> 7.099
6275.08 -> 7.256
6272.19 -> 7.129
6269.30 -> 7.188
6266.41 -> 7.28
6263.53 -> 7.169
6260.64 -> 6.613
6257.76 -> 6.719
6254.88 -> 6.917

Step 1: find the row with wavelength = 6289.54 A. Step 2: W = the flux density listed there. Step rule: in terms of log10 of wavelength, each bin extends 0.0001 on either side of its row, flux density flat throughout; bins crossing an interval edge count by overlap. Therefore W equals 7.136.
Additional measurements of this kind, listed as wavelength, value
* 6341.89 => 7.22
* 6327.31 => 7.139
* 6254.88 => 6.917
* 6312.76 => 7.075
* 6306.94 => 7.144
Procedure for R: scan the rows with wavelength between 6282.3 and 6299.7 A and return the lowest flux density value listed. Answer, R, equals 6.744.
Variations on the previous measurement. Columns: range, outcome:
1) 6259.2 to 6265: 6.613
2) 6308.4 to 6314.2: 7.075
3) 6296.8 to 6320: 6.547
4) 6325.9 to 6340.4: 6.976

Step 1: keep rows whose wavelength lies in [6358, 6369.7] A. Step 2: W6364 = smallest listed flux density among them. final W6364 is 7.039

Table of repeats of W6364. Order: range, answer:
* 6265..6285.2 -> 7.03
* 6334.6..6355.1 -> 6.923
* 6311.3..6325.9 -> 6.804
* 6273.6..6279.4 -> 7.099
